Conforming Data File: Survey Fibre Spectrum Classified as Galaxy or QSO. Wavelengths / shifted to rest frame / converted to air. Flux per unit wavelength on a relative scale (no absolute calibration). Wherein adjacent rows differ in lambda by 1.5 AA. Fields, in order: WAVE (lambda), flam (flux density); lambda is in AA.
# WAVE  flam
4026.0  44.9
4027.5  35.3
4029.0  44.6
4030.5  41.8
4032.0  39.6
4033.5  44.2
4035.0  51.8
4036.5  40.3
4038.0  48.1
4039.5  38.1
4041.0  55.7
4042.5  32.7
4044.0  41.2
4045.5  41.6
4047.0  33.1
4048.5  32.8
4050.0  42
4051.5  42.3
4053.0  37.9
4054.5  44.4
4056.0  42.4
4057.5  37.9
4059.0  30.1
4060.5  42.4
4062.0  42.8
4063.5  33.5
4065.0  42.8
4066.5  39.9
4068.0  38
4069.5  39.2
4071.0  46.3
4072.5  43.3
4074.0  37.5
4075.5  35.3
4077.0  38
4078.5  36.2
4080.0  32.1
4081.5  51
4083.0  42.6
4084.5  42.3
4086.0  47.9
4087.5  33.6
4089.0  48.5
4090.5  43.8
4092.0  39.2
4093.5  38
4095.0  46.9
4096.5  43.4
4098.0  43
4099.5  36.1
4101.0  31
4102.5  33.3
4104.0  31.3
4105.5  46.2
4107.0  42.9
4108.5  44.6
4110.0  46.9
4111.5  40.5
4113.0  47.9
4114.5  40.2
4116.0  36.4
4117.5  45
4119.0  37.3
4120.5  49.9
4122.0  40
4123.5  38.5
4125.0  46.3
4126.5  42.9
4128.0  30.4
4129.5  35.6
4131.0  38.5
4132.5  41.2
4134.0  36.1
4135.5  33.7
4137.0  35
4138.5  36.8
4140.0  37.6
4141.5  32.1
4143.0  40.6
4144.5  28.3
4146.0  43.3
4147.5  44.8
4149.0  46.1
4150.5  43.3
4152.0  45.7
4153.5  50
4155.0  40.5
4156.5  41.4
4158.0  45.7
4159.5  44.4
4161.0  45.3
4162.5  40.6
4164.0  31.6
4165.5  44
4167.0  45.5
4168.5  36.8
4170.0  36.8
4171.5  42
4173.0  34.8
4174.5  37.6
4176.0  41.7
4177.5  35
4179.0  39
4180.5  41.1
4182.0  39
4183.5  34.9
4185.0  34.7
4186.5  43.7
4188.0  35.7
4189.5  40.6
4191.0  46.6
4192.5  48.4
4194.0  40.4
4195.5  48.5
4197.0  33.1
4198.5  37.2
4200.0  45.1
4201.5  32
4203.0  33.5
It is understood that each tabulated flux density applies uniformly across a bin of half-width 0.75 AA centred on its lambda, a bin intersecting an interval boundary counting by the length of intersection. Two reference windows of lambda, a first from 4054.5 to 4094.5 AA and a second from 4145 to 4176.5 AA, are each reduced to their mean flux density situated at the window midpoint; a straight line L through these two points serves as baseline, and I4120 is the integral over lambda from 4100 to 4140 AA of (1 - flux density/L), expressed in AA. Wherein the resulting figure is 1.6 AA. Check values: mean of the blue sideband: 40.3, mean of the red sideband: 41.9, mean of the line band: 39.5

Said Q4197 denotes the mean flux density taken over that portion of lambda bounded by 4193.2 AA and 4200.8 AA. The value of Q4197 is 40.9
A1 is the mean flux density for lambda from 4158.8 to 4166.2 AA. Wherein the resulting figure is 41.1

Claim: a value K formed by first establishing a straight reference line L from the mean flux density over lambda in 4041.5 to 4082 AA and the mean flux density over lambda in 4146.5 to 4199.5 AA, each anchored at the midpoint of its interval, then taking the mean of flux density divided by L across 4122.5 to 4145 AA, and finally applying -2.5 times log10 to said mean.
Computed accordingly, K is 0.09 mag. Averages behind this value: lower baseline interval 39.2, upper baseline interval 41.1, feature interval 37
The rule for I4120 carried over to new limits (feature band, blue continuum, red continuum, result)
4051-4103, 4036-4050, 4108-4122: 1.95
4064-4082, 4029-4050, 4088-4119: 0.73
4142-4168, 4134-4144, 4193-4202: -3.78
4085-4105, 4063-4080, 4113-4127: 0.30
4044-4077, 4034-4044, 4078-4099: 3.00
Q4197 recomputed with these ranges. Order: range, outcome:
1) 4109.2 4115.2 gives 43.9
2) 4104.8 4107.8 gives 44.5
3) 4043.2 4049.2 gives 37.2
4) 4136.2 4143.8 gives 36.3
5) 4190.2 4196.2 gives 45.9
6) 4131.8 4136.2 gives 37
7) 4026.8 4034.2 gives 41.1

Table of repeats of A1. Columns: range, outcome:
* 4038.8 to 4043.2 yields 42.3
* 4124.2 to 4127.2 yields 44.5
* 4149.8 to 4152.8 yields 44.6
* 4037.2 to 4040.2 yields 43.1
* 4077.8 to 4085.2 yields 40.9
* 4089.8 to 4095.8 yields 42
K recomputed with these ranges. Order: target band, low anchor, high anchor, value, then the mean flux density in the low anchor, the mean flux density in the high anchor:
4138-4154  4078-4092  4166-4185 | -0.03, 42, 38.6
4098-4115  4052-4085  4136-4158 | 0.00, 39.8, 40.5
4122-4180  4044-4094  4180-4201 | 0.02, 40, 40.5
